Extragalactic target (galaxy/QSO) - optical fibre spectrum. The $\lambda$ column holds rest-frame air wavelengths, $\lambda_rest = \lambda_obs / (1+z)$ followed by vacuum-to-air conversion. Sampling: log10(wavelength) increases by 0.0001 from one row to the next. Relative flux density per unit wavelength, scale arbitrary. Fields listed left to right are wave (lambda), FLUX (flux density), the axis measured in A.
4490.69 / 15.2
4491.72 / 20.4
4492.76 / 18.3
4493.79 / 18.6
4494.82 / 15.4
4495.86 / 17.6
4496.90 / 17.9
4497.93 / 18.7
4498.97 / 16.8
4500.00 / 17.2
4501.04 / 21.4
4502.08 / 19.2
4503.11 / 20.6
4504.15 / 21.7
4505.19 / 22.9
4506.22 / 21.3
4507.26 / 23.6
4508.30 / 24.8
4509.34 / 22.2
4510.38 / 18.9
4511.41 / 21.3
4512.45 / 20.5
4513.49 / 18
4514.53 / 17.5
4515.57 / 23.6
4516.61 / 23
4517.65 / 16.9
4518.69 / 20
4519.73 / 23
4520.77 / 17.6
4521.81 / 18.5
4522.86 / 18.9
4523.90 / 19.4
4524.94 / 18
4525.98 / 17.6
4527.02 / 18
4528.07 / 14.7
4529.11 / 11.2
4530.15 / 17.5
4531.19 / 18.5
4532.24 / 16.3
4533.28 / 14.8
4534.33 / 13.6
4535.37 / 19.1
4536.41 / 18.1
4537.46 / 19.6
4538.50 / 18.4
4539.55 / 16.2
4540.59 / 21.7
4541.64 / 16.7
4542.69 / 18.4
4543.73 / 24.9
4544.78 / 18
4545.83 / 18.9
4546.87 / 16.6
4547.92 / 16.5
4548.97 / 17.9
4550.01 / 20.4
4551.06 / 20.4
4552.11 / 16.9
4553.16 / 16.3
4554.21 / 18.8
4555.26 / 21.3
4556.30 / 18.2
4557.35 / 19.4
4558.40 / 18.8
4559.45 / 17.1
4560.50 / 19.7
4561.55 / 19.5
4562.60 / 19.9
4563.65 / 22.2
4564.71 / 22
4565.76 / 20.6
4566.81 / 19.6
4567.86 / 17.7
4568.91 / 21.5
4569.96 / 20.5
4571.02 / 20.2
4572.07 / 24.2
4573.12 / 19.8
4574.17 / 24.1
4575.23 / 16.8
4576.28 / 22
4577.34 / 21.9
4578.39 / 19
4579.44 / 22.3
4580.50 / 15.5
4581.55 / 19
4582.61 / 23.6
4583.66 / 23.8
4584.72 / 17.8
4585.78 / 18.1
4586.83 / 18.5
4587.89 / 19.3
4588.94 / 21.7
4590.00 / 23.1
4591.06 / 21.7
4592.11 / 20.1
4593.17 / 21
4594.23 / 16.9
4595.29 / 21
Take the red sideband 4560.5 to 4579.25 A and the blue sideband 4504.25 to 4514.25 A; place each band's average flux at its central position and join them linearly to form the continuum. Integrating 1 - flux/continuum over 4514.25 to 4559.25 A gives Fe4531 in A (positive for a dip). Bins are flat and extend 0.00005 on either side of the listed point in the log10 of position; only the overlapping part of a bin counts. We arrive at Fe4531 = 5.8 A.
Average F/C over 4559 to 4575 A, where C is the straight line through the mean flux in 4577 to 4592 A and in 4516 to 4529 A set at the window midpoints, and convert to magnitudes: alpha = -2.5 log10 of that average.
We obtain -0.03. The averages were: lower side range 18.6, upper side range 20.4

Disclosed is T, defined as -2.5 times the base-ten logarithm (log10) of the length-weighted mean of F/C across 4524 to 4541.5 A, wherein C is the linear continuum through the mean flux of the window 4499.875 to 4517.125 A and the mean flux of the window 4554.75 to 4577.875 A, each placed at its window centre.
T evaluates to 0.21 mag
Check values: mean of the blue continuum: 21.1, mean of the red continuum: 20.3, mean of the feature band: 17.1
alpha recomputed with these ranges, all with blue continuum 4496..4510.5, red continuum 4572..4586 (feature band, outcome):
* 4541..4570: 0.069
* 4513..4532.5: 0.119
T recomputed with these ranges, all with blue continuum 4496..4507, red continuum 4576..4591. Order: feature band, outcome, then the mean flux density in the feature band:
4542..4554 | 0.085 mag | 18.6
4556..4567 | 0.027 mag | 19.8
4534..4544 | 0.082 mag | 18.6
